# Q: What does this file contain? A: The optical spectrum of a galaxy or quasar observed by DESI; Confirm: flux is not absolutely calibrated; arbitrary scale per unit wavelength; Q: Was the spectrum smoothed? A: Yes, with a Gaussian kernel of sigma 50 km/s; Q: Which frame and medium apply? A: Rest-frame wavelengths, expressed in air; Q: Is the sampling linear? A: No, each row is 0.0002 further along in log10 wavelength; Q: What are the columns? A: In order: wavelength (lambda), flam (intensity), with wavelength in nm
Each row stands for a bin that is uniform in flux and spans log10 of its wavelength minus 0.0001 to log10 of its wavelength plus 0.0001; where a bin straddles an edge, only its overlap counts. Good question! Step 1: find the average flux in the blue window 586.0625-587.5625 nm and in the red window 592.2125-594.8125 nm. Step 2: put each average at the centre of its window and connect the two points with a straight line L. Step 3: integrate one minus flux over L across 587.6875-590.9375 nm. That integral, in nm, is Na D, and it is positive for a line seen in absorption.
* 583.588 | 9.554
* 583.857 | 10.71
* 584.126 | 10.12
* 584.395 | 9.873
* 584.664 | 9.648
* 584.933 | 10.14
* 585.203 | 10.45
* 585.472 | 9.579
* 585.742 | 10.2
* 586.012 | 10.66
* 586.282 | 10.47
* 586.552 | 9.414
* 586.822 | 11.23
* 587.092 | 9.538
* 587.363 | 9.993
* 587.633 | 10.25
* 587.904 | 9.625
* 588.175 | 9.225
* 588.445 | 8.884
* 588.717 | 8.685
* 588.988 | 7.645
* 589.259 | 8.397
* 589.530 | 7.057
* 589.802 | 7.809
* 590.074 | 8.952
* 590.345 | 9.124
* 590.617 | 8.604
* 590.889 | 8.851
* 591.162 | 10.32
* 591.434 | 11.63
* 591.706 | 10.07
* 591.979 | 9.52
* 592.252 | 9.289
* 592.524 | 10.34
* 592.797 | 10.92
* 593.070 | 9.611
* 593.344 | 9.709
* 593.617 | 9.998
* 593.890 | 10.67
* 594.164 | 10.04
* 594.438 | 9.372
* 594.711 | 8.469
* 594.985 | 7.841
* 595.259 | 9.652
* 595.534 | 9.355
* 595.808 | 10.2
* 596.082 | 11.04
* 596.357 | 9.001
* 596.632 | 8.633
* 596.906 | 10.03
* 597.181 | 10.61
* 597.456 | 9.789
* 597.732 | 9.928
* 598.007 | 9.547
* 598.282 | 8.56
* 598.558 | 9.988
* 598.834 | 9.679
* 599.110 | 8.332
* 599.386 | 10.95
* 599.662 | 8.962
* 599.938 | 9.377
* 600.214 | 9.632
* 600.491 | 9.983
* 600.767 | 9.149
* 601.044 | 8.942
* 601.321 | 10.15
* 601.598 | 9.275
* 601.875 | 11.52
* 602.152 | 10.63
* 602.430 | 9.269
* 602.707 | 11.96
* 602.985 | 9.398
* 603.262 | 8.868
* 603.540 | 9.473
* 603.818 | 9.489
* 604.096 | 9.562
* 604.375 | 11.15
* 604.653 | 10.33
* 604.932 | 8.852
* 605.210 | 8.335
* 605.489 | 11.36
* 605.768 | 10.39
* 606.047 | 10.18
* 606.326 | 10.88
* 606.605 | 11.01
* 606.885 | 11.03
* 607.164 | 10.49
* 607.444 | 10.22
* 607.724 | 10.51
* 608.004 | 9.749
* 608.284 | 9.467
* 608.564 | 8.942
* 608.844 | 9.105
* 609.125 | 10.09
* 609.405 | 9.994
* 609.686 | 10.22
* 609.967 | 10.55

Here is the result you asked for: 0.47 nm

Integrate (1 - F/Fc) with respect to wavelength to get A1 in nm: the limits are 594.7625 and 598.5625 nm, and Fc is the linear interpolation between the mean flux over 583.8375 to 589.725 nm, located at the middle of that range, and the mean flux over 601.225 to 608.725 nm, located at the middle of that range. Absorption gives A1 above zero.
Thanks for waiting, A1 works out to 0.12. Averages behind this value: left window 9.59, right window 10.1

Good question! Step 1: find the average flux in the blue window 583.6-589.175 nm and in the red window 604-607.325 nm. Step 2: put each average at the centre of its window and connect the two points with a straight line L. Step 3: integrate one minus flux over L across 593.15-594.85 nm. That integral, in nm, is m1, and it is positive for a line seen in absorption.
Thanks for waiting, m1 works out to 0.05 nm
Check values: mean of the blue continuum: 9.8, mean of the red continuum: 10.3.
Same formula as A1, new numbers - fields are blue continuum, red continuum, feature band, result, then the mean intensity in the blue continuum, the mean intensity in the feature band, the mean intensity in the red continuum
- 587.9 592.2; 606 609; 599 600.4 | 0.02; 9.01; 9.49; 10.1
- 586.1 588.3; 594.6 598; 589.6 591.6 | 0.11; 9.99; 9.26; 9.55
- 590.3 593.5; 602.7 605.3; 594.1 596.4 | 0.08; 9.85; 9.44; 9.66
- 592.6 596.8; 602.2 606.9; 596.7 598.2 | -0.02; 9.65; 9.87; 10.1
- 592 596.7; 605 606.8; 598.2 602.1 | 0.14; 9.67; 9.64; 10.3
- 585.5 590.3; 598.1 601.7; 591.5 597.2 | -0.21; 9.3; 9.74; 9.46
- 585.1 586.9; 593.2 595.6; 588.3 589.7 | 0.26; 10.3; 8.14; 9.46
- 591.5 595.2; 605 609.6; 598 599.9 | 0.09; 9.72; 9.42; 10.1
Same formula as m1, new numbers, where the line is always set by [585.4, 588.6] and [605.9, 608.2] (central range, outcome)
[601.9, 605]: 0.12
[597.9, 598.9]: 0.08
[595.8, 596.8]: 0.05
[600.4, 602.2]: 0.07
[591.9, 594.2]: 0.02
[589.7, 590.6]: 0.12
